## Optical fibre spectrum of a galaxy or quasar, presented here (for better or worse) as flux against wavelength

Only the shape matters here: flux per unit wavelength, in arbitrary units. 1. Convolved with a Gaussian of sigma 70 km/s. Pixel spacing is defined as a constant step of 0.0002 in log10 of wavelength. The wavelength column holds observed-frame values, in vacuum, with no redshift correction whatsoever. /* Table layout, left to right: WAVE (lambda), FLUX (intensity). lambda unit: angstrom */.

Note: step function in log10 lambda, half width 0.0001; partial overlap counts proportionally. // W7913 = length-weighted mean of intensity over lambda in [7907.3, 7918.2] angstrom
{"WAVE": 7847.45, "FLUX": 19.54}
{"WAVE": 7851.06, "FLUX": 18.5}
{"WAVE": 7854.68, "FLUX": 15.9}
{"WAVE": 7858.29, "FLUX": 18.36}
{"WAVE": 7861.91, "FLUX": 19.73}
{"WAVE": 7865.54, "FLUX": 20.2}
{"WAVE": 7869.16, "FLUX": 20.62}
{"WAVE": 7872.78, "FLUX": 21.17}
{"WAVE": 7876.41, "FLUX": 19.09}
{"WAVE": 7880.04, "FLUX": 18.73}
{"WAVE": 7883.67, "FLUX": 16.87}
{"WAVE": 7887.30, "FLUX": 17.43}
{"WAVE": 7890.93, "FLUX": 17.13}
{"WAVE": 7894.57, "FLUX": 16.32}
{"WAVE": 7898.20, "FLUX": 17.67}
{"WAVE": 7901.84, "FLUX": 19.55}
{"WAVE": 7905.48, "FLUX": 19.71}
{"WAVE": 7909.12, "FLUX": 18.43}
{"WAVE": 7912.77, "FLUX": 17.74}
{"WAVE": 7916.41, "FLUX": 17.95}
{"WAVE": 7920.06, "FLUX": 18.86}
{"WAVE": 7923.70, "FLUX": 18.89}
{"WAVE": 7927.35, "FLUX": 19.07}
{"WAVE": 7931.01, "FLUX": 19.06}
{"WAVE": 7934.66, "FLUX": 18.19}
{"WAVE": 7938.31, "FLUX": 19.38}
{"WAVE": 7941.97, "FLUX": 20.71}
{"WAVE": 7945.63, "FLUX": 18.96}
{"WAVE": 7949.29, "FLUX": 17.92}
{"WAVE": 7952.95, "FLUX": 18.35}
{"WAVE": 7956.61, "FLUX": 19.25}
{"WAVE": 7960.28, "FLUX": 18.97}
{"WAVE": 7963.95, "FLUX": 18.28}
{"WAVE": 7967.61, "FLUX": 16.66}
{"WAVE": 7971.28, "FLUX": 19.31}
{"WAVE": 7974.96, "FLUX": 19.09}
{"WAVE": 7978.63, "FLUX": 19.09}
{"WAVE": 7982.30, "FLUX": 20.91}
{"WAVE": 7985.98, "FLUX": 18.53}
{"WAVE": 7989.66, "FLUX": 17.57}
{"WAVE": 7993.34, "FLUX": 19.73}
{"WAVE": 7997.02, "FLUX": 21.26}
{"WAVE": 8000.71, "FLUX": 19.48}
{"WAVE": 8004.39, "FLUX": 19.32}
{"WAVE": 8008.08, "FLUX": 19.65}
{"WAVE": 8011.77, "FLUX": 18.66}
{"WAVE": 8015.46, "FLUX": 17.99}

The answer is 18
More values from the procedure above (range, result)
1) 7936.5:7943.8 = 20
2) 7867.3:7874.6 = 20.9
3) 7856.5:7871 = 19.7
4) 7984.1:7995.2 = 18.6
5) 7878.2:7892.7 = 17.5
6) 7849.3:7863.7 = 18.1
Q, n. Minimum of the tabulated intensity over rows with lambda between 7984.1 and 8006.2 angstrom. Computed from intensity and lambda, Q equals 17.57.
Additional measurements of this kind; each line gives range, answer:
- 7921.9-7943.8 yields 18.19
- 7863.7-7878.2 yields 19.09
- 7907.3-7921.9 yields 17.74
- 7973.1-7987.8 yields 18.53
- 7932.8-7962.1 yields 17.92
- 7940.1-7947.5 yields 18.96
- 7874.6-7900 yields 16.32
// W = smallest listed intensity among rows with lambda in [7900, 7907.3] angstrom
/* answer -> 19.55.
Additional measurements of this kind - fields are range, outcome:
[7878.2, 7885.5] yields 16.87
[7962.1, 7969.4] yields 16.66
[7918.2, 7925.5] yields 18.86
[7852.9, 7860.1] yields 15.9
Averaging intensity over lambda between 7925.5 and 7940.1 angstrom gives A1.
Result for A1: 18.9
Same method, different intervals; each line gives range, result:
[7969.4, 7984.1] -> 19.6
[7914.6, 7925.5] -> 18.6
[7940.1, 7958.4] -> 19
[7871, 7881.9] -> 19.6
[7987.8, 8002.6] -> 19.5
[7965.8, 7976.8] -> 18.4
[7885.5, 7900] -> 17.1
